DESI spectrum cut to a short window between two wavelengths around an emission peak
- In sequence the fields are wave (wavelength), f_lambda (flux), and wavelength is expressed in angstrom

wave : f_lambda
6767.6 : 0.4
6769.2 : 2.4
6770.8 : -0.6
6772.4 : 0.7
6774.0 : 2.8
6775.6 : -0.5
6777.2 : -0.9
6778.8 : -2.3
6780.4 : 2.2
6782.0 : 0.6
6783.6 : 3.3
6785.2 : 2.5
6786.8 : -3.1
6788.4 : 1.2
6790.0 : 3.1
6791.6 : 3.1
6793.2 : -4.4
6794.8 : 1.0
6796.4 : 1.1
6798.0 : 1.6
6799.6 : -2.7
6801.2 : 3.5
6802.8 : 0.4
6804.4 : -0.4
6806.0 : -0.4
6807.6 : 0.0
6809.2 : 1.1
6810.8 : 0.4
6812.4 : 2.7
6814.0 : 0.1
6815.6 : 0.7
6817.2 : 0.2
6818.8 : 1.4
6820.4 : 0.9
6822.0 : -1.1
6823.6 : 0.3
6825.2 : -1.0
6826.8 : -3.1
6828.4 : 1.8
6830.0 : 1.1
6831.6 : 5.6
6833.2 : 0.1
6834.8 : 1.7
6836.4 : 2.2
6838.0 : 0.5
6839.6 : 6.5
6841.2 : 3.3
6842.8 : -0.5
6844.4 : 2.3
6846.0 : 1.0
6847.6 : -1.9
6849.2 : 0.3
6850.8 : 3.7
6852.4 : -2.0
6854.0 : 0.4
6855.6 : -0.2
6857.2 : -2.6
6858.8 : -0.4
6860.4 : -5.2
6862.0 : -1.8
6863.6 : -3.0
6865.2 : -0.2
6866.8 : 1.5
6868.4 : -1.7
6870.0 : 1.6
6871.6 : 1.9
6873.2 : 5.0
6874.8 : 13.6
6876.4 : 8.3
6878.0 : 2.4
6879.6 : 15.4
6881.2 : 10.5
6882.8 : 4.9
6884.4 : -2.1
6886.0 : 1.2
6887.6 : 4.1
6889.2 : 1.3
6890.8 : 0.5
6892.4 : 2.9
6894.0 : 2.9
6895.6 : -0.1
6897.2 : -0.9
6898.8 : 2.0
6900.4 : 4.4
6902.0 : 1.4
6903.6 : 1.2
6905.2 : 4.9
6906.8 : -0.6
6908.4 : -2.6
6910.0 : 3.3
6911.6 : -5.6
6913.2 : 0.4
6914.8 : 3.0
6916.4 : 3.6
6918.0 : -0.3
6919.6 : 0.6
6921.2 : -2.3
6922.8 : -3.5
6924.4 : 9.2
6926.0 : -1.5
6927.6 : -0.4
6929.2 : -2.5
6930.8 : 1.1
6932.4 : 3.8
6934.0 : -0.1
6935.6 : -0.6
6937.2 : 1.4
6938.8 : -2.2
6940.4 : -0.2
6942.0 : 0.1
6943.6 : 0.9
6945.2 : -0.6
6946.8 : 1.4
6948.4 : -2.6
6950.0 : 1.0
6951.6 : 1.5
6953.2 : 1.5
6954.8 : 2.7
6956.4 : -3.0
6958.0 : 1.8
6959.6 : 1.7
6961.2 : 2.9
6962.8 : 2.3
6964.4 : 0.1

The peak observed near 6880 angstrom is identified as [O II] 3727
